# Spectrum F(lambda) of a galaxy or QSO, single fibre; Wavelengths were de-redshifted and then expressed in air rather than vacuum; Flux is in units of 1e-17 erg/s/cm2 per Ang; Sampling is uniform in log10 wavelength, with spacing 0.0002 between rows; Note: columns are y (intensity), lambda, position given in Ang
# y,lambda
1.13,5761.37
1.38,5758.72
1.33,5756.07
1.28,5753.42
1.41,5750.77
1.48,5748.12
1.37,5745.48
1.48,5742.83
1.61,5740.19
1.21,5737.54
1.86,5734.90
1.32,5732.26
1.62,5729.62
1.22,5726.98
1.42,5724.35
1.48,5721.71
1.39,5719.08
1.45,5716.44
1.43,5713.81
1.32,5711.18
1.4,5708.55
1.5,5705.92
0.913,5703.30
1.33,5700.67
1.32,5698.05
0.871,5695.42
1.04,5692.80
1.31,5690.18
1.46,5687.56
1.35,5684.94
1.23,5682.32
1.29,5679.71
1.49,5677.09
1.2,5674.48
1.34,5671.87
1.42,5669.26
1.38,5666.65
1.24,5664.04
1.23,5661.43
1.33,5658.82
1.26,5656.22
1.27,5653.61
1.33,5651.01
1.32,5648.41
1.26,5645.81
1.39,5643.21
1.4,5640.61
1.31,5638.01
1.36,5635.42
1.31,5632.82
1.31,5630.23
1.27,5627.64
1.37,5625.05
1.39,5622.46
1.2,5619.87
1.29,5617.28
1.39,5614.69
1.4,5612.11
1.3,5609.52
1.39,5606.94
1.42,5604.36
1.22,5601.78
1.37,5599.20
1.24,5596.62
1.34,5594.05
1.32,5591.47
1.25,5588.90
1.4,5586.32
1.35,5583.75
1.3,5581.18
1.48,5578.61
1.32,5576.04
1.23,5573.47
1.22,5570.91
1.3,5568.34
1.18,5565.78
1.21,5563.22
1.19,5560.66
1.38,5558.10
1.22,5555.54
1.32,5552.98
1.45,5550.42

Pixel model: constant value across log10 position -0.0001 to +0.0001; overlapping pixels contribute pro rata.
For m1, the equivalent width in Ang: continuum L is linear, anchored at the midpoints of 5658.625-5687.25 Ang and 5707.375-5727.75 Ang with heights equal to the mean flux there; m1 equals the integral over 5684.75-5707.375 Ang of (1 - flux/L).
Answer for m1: 2.2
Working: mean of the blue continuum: 1.32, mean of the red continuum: 1.39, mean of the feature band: 1.23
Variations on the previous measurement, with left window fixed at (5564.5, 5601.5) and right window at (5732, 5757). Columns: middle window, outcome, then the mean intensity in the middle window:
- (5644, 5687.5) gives 1.92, 1.31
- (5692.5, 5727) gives 2.70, 1.3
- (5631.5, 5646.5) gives 0.12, 1.34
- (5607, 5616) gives -0.26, 1.37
